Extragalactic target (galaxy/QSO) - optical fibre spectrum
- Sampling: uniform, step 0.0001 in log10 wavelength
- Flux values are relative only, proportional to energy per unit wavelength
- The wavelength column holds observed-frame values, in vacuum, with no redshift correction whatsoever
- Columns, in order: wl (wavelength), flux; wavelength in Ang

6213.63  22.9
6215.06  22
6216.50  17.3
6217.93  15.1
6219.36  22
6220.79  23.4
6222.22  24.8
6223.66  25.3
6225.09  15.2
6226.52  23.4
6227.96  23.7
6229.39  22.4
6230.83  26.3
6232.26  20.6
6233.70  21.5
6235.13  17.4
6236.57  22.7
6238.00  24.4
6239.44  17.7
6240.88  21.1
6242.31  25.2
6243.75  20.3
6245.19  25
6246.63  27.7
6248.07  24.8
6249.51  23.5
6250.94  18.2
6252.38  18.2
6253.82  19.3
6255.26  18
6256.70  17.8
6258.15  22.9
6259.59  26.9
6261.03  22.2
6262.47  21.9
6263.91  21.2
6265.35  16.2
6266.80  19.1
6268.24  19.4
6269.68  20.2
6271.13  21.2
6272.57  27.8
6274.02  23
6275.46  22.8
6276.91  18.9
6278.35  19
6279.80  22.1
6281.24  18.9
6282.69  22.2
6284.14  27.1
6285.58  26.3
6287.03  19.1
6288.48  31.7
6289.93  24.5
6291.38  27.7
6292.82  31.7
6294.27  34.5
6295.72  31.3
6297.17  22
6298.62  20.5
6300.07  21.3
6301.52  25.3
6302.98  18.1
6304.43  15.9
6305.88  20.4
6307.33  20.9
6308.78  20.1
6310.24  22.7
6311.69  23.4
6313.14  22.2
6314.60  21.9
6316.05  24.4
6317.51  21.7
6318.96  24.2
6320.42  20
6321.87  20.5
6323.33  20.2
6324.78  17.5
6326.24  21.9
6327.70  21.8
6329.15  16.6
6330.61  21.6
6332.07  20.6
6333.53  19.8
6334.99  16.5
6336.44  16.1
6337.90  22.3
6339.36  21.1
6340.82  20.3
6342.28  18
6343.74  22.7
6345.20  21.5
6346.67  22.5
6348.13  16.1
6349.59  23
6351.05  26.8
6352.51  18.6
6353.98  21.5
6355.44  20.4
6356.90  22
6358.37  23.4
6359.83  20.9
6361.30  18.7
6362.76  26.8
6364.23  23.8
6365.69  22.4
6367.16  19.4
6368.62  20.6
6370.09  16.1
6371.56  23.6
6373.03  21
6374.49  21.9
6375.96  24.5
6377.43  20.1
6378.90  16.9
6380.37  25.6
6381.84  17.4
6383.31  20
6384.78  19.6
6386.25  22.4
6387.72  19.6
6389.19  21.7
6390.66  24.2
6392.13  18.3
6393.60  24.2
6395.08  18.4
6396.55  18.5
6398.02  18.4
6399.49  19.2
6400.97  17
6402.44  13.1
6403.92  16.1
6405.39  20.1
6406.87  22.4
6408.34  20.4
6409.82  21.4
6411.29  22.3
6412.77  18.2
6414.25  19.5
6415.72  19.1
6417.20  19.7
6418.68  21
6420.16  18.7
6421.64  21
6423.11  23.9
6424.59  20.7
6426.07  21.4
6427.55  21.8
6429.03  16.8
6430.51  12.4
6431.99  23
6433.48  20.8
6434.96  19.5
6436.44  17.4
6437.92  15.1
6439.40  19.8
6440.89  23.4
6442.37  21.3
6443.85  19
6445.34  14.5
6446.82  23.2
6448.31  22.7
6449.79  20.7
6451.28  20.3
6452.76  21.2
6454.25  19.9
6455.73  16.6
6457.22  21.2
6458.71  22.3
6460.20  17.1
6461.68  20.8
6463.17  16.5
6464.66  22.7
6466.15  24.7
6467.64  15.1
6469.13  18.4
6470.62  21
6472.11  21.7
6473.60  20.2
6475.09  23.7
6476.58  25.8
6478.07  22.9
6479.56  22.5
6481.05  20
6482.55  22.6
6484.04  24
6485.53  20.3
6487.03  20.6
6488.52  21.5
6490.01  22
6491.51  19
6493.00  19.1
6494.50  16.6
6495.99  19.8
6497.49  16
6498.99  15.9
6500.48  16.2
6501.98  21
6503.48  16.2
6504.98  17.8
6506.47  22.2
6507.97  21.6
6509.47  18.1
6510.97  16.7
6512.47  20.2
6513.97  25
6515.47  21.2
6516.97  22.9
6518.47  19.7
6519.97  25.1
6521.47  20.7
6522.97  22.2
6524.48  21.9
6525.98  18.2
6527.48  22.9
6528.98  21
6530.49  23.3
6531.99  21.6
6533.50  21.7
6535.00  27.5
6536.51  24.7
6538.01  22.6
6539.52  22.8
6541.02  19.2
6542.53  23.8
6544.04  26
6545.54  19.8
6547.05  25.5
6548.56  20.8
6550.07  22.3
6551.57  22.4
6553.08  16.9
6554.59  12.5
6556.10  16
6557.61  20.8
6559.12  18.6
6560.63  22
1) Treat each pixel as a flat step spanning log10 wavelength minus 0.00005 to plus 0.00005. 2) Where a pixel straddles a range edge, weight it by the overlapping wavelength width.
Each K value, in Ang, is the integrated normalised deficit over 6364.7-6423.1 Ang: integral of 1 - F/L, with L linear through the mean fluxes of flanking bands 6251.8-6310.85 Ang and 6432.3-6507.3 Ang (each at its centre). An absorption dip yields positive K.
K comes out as 2.4 Ang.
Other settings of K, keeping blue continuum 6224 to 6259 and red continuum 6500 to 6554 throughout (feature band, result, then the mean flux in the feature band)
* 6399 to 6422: 2.36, 19.3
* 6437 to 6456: 1.42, 19.9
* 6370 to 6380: 0.22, 21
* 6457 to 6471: 1.02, 19.9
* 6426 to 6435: 0.95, 19.2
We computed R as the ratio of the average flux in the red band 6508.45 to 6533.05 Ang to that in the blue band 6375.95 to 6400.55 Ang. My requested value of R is 1.05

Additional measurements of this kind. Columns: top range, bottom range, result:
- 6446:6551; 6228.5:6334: 0.95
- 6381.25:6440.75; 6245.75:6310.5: 0.87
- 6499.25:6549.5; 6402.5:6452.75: 1.08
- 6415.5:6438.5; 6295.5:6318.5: 0.90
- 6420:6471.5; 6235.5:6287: 0.91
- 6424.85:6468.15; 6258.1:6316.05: 0.86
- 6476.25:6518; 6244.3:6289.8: 0.92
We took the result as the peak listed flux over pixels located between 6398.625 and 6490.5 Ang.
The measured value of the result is 25.8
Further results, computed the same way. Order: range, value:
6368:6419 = 25.6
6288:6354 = 34.5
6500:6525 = 25.1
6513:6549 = 27.5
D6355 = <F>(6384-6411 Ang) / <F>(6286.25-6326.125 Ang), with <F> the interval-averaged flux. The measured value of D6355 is 0.86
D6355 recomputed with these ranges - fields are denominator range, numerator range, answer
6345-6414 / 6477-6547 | 1.02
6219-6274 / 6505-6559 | 0.98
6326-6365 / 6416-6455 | 0.95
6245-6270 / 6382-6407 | 0.92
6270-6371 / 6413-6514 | 0.91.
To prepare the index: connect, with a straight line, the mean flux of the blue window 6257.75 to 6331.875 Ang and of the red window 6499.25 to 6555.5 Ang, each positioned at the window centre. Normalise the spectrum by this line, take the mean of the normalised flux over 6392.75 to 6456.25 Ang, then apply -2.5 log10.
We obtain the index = 0.109 mag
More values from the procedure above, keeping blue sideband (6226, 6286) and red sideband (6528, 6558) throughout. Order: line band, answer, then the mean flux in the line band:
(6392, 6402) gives 0.14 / 19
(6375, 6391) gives 0.04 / 21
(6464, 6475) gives 0.05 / 20.7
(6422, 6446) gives 0.12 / 19.5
